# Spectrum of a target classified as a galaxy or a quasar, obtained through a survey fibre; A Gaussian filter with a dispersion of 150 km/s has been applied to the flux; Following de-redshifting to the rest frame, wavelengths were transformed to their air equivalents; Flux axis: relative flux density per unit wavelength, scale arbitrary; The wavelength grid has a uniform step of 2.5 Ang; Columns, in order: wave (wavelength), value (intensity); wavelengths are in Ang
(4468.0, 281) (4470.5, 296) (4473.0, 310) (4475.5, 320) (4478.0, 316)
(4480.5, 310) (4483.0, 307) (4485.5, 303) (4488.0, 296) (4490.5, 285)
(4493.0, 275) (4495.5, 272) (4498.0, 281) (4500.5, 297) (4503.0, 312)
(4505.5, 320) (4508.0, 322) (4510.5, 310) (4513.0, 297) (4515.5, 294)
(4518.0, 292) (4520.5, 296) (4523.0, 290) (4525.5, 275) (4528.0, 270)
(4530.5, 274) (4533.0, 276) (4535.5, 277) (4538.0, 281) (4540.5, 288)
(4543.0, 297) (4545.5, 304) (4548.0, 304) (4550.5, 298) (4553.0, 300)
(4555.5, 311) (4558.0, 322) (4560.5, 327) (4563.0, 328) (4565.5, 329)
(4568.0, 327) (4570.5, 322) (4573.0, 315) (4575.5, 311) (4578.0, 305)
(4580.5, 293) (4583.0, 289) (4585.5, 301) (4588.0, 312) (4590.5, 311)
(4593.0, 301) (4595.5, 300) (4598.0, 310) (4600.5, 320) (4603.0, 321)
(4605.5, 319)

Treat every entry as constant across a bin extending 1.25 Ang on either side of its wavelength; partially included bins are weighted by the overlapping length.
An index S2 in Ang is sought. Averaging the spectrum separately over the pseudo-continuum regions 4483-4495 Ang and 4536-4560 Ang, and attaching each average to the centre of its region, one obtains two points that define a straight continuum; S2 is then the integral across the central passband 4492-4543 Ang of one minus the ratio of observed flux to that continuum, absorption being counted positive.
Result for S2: 0.9 Ang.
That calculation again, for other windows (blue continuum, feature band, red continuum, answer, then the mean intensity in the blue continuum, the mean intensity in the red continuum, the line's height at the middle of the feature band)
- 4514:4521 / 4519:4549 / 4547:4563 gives 1.6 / 294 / 312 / 302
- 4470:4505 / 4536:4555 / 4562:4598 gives 0.6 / 299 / 310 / 306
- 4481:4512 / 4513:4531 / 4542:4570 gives 1.1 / 299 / 314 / 305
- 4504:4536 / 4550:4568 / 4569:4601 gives -1.0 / 292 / 307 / 301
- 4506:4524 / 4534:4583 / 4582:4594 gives -0.7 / 301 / 303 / 302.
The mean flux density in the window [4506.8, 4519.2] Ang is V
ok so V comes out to 303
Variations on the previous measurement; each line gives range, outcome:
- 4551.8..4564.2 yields 318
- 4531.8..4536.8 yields 277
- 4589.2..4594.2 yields 306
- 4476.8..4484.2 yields 311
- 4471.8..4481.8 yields 314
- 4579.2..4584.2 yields 291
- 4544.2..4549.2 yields 304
